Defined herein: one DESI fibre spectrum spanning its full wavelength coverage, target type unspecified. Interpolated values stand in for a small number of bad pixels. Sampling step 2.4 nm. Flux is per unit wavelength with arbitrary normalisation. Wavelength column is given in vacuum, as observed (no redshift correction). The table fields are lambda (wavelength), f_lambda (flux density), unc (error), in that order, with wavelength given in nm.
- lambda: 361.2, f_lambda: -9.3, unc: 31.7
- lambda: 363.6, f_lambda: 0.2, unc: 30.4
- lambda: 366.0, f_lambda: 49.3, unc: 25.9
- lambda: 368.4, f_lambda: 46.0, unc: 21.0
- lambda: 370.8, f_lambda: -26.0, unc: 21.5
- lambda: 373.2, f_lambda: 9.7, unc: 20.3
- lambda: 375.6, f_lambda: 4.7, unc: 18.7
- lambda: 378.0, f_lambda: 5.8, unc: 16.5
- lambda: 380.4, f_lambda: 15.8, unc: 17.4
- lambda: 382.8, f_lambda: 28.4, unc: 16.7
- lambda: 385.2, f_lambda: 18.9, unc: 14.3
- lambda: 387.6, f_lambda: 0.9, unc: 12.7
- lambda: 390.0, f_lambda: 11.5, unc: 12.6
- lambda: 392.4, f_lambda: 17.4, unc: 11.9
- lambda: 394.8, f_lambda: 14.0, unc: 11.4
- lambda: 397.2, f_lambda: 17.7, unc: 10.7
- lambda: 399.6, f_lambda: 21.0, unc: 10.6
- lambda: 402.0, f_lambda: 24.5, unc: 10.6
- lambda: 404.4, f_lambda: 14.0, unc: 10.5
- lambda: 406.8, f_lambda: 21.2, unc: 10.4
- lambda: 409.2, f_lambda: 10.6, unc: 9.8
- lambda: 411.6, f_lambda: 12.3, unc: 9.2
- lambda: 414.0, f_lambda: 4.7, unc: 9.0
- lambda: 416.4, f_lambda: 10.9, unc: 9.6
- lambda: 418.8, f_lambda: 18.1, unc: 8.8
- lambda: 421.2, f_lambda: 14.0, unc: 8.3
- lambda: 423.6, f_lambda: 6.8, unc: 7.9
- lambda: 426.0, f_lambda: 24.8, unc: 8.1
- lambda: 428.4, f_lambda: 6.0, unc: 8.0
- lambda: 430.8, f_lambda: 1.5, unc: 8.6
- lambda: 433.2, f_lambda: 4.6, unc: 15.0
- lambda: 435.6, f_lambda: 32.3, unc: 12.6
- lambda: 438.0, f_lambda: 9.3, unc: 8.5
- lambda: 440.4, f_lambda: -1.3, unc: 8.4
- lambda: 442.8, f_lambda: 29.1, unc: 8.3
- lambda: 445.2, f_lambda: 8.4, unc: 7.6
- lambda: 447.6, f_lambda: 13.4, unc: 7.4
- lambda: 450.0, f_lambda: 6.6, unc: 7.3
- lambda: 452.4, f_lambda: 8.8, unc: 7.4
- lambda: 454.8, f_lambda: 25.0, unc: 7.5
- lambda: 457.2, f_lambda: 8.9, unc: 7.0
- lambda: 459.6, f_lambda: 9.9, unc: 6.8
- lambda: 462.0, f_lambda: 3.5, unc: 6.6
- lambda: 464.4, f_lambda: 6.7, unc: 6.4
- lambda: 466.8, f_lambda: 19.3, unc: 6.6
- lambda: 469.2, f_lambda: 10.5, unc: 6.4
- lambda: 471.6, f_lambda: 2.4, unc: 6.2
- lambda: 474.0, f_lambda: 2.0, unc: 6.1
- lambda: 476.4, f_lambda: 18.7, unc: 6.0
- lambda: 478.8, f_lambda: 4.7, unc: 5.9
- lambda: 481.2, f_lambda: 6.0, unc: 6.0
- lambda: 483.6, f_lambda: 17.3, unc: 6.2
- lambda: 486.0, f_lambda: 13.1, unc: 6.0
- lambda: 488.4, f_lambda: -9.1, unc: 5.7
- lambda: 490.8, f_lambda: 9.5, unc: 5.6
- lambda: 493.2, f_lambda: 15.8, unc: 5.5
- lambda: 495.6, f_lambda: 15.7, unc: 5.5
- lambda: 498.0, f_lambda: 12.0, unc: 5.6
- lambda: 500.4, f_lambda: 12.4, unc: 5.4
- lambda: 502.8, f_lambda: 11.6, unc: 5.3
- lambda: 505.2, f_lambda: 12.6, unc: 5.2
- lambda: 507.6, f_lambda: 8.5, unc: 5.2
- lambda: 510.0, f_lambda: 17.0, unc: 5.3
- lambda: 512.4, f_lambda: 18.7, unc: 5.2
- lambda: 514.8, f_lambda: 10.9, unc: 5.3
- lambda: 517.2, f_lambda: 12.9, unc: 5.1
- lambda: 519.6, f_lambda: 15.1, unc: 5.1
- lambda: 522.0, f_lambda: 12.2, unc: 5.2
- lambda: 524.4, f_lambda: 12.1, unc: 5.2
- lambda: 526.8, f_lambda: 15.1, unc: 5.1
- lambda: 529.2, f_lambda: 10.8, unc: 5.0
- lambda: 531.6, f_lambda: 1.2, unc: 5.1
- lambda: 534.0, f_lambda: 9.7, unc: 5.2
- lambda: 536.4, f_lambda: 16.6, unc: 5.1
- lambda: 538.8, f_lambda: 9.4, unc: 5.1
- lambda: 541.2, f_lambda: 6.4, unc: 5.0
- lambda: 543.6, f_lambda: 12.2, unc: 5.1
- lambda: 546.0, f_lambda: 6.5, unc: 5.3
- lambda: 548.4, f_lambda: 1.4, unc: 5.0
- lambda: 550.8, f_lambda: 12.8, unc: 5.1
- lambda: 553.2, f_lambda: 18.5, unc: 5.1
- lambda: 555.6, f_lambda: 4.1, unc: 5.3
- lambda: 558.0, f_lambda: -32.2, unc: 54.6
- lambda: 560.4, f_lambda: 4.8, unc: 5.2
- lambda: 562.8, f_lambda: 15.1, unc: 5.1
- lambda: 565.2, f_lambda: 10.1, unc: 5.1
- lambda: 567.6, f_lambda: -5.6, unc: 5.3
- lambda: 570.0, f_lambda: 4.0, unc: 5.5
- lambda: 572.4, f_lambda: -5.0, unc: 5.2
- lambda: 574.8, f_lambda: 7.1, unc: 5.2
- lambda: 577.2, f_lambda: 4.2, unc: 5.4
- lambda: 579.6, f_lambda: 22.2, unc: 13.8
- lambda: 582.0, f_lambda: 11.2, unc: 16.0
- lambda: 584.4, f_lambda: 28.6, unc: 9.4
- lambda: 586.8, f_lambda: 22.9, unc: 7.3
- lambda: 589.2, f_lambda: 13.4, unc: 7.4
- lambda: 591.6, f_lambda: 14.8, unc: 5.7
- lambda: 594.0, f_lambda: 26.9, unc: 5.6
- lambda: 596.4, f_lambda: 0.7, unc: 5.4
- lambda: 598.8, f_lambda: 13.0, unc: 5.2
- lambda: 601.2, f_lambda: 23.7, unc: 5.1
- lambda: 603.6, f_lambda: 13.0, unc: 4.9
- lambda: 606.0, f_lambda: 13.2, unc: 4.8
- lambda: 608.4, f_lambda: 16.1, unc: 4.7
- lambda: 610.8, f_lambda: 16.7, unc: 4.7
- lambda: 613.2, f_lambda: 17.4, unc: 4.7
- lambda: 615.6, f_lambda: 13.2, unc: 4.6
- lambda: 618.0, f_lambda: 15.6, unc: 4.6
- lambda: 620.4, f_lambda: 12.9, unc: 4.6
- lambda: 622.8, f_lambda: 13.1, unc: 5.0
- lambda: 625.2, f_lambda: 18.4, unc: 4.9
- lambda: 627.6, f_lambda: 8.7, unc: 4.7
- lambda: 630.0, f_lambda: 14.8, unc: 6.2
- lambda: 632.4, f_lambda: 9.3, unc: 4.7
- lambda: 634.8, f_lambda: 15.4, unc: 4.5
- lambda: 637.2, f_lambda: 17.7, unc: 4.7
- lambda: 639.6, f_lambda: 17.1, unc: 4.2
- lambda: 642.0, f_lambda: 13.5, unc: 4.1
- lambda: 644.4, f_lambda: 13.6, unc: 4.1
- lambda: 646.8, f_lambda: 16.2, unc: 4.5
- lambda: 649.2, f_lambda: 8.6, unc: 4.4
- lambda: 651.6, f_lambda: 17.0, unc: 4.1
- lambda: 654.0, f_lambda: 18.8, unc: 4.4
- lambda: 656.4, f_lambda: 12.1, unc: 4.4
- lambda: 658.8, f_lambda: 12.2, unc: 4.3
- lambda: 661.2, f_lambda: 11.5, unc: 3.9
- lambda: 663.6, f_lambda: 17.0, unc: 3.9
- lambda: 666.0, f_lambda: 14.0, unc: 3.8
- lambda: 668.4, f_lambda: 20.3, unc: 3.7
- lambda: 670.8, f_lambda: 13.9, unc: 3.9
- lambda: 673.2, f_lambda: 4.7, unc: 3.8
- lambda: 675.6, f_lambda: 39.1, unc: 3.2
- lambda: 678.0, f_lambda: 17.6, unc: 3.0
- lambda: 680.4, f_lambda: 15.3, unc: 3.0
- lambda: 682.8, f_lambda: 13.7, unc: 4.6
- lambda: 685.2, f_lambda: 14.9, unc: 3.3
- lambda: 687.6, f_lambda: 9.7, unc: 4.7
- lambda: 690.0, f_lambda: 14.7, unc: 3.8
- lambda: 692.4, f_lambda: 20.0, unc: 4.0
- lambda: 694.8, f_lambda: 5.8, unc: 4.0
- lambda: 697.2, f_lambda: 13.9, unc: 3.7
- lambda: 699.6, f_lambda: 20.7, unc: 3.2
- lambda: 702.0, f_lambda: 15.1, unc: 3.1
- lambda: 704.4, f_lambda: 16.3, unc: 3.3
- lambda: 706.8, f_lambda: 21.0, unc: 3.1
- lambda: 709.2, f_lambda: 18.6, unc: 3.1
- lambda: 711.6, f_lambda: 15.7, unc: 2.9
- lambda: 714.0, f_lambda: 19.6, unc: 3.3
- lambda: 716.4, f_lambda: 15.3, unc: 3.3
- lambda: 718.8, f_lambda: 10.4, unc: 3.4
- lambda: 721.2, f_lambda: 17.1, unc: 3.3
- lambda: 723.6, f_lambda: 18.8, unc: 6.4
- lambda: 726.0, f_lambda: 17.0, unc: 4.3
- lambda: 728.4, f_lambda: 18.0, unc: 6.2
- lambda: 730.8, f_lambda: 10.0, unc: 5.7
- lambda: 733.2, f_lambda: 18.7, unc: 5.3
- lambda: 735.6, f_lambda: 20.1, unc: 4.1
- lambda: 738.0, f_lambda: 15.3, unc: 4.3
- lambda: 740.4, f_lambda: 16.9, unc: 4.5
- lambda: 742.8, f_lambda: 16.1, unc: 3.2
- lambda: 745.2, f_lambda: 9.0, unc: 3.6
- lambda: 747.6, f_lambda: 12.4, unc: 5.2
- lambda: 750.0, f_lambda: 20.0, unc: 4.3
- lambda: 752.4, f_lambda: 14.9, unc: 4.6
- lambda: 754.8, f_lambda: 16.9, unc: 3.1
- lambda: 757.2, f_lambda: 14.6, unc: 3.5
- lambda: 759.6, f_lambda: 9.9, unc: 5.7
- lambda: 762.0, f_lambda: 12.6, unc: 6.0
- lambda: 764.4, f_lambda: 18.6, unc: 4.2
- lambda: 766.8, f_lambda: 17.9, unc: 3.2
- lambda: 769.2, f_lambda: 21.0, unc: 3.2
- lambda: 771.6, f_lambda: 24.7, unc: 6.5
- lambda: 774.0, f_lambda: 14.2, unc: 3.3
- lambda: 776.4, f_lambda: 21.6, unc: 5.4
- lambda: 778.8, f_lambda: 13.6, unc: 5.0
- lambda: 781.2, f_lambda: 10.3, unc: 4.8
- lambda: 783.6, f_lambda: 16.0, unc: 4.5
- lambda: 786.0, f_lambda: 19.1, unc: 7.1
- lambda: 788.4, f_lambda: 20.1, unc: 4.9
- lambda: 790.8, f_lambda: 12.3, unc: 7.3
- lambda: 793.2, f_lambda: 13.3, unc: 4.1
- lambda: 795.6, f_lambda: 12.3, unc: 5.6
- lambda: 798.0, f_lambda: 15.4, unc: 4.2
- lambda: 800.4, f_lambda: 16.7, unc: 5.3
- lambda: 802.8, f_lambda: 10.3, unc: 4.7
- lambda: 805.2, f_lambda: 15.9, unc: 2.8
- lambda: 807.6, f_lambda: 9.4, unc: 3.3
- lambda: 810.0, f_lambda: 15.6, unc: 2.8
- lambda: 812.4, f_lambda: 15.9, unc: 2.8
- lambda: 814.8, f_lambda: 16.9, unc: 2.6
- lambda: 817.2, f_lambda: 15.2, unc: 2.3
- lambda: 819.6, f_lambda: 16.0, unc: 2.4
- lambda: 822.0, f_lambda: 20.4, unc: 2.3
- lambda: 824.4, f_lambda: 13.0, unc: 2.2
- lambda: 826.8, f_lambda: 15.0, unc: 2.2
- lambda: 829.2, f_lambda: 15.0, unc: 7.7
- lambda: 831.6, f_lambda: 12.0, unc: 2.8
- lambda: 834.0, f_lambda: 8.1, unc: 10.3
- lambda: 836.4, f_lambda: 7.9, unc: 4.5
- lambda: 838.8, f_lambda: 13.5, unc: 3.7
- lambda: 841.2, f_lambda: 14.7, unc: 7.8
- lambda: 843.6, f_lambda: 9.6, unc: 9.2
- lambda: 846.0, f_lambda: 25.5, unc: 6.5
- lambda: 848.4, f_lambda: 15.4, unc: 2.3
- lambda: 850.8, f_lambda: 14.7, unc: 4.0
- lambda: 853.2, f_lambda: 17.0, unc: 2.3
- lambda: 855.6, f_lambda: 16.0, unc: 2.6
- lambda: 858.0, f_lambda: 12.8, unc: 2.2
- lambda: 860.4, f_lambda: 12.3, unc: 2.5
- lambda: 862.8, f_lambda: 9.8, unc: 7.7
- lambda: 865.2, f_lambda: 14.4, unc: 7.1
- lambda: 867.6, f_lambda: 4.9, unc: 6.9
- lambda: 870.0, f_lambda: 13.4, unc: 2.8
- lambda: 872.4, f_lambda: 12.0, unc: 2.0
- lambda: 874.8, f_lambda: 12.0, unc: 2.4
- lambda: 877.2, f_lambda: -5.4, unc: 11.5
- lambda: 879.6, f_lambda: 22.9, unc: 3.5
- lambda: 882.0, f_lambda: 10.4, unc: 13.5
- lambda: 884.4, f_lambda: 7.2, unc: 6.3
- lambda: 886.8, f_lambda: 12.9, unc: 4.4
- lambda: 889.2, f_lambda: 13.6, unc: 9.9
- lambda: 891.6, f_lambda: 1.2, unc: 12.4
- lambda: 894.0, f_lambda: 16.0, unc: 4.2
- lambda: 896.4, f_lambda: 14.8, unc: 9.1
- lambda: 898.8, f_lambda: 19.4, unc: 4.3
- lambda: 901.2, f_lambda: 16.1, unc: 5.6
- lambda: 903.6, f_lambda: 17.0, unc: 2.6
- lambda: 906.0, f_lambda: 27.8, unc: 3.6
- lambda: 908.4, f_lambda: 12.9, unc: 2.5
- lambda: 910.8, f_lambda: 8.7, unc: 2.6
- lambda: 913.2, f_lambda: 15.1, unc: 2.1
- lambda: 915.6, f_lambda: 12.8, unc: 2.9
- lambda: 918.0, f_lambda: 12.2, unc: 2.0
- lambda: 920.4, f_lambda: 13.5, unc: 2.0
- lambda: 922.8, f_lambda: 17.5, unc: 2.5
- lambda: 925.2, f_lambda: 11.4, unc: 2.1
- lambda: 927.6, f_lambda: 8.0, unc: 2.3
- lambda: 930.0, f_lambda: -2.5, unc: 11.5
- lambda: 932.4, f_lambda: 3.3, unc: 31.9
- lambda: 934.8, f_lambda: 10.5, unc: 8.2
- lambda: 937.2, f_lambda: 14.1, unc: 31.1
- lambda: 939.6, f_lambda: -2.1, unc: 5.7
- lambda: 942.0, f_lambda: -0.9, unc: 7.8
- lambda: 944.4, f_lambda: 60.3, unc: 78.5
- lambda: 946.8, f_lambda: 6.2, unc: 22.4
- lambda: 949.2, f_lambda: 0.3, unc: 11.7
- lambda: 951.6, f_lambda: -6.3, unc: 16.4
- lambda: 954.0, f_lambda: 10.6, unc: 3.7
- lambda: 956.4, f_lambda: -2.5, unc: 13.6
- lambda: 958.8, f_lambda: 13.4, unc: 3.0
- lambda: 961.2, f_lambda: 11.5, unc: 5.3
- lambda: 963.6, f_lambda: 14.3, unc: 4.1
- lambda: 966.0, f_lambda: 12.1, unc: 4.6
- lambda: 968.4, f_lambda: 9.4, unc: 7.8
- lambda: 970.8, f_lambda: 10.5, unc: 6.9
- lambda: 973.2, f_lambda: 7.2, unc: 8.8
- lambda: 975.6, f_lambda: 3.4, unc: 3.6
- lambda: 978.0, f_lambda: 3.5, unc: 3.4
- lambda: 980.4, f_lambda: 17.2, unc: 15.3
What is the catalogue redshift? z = 0.81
